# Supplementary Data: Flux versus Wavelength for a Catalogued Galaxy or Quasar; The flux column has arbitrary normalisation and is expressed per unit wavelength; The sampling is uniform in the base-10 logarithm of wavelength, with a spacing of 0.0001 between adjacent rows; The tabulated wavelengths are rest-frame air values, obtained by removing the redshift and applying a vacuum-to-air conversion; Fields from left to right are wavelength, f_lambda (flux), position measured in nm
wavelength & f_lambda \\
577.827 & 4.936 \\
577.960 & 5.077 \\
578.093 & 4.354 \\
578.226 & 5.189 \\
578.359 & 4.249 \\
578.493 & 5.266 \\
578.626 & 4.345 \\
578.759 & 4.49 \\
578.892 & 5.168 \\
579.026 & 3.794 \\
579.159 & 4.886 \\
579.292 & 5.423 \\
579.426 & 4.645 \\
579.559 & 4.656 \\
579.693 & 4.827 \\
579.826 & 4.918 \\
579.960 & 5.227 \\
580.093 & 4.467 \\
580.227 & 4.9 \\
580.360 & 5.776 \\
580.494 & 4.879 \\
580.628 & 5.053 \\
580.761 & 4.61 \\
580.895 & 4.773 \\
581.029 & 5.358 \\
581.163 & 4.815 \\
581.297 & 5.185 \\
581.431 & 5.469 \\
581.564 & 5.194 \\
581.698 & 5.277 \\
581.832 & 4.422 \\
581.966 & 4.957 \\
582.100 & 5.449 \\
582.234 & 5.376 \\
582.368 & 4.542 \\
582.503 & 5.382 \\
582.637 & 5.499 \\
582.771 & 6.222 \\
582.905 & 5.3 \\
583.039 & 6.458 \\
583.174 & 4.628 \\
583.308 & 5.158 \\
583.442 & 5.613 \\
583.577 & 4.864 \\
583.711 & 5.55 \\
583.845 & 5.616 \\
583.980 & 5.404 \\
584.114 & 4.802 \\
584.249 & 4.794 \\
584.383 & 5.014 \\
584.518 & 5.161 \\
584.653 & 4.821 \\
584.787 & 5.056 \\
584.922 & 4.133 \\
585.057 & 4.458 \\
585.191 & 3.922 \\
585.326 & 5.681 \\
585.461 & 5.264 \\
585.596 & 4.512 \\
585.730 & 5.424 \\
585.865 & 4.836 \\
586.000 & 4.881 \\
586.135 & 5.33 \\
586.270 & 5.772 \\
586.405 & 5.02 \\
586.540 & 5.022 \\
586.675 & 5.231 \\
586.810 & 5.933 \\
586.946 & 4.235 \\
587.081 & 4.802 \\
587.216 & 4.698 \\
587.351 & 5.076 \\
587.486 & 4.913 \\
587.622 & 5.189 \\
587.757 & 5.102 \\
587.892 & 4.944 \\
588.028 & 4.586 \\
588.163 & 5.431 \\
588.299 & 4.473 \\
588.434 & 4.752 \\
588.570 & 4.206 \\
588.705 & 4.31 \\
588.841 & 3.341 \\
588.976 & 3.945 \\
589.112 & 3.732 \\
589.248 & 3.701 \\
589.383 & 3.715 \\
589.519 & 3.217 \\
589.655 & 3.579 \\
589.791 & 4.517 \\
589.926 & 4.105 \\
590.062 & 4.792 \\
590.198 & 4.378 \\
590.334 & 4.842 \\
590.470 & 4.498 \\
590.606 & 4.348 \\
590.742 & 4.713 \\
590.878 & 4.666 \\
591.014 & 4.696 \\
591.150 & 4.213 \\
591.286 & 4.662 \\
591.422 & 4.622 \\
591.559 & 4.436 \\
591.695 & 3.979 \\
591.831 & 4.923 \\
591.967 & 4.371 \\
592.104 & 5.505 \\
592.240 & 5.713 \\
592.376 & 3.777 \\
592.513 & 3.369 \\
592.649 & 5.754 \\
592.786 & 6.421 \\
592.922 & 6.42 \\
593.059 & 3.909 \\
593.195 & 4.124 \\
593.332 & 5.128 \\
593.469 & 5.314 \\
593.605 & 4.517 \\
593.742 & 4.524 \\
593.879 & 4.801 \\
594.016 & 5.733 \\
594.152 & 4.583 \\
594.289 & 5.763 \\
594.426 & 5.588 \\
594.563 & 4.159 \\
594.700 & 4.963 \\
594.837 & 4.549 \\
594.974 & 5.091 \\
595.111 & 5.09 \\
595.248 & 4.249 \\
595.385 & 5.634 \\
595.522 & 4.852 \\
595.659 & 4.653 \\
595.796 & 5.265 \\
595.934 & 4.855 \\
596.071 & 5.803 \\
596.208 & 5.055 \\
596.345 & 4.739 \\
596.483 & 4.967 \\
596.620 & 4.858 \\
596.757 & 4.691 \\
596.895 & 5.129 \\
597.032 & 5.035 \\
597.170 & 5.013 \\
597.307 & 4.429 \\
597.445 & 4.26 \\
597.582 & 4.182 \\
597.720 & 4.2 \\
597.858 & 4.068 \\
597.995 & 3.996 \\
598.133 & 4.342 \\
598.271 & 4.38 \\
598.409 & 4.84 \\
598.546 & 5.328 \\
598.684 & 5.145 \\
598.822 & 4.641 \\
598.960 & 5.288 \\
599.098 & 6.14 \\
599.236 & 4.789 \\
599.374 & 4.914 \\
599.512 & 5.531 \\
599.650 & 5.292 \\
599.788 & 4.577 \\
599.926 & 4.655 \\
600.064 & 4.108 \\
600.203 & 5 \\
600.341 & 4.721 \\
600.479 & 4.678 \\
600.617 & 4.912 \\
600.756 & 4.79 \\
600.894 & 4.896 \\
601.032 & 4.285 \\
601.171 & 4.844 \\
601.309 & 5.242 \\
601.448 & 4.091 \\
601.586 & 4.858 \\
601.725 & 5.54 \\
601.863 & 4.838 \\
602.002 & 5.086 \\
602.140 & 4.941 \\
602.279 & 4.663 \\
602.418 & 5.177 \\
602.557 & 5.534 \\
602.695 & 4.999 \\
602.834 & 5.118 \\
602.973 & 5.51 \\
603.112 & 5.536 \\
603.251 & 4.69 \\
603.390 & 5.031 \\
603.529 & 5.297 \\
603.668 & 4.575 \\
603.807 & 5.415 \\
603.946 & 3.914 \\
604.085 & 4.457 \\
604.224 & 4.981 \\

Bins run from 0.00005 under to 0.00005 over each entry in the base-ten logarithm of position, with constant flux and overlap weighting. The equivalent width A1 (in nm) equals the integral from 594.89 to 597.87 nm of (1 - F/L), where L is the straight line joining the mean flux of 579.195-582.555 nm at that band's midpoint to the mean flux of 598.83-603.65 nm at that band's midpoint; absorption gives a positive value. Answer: 0.09 nm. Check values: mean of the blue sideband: 5.02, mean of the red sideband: 4.98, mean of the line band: 4.84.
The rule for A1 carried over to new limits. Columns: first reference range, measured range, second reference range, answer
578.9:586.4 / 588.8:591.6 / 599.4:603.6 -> 0.438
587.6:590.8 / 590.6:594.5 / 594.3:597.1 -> -0.154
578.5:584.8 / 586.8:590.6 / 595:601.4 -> 0.406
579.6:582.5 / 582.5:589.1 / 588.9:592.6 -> -0.401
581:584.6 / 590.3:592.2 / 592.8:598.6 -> 0.139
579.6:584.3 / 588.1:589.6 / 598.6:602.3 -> 0.297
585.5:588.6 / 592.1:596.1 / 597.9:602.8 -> -0.045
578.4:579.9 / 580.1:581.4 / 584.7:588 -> -0.060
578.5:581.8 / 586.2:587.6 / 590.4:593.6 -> -0.071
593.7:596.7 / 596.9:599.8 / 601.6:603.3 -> 0.150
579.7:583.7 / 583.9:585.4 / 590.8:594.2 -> 0.065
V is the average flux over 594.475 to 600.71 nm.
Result 4.83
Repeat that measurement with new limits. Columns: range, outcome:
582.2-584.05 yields 5.4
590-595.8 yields 4.82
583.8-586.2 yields 4.94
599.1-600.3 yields 4.93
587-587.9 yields 4.96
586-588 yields 5.07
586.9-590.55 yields 4.41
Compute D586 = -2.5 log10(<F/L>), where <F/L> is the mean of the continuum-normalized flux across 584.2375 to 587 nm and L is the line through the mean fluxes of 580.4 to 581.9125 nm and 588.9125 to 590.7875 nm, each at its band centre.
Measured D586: -0.10 mag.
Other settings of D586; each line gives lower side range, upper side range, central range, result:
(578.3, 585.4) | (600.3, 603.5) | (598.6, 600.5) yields 0.00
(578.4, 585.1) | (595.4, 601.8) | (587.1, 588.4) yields 0.01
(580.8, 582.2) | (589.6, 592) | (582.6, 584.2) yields -0.10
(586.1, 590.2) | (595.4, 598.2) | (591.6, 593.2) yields -0.05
